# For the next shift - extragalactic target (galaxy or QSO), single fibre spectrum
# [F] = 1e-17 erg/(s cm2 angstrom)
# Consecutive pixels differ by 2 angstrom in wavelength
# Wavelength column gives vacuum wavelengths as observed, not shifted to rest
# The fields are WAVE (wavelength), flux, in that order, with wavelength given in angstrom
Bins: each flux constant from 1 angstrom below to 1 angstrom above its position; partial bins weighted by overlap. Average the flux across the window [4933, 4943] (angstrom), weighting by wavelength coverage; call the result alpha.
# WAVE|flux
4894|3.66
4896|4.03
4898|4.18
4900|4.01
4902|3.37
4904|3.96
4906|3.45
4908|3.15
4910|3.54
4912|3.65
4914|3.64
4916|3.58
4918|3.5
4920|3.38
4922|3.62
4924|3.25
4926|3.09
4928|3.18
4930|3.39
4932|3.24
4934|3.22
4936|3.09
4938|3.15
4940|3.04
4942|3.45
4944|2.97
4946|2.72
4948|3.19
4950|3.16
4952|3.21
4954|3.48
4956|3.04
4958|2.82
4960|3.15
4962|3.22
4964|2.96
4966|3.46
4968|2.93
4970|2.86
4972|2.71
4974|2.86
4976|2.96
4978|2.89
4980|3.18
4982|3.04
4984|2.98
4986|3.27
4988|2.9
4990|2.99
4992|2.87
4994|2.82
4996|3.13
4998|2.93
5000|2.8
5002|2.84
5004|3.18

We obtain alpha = 3.19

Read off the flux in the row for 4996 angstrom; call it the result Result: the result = 3.13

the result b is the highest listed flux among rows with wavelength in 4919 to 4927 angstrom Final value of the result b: 3.62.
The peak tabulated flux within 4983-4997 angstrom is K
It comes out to 3.27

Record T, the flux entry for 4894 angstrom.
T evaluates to 3.66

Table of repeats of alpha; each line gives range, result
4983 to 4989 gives 3.05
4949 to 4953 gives 3.19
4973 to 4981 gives 2.97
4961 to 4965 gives 3.09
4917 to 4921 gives 3.44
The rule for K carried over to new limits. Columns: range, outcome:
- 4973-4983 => 3.18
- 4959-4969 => 3.46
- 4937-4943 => 3.45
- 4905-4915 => 3.65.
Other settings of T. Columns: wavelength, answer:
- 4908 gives 3.15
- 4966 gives 3.46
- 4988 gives 2.9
